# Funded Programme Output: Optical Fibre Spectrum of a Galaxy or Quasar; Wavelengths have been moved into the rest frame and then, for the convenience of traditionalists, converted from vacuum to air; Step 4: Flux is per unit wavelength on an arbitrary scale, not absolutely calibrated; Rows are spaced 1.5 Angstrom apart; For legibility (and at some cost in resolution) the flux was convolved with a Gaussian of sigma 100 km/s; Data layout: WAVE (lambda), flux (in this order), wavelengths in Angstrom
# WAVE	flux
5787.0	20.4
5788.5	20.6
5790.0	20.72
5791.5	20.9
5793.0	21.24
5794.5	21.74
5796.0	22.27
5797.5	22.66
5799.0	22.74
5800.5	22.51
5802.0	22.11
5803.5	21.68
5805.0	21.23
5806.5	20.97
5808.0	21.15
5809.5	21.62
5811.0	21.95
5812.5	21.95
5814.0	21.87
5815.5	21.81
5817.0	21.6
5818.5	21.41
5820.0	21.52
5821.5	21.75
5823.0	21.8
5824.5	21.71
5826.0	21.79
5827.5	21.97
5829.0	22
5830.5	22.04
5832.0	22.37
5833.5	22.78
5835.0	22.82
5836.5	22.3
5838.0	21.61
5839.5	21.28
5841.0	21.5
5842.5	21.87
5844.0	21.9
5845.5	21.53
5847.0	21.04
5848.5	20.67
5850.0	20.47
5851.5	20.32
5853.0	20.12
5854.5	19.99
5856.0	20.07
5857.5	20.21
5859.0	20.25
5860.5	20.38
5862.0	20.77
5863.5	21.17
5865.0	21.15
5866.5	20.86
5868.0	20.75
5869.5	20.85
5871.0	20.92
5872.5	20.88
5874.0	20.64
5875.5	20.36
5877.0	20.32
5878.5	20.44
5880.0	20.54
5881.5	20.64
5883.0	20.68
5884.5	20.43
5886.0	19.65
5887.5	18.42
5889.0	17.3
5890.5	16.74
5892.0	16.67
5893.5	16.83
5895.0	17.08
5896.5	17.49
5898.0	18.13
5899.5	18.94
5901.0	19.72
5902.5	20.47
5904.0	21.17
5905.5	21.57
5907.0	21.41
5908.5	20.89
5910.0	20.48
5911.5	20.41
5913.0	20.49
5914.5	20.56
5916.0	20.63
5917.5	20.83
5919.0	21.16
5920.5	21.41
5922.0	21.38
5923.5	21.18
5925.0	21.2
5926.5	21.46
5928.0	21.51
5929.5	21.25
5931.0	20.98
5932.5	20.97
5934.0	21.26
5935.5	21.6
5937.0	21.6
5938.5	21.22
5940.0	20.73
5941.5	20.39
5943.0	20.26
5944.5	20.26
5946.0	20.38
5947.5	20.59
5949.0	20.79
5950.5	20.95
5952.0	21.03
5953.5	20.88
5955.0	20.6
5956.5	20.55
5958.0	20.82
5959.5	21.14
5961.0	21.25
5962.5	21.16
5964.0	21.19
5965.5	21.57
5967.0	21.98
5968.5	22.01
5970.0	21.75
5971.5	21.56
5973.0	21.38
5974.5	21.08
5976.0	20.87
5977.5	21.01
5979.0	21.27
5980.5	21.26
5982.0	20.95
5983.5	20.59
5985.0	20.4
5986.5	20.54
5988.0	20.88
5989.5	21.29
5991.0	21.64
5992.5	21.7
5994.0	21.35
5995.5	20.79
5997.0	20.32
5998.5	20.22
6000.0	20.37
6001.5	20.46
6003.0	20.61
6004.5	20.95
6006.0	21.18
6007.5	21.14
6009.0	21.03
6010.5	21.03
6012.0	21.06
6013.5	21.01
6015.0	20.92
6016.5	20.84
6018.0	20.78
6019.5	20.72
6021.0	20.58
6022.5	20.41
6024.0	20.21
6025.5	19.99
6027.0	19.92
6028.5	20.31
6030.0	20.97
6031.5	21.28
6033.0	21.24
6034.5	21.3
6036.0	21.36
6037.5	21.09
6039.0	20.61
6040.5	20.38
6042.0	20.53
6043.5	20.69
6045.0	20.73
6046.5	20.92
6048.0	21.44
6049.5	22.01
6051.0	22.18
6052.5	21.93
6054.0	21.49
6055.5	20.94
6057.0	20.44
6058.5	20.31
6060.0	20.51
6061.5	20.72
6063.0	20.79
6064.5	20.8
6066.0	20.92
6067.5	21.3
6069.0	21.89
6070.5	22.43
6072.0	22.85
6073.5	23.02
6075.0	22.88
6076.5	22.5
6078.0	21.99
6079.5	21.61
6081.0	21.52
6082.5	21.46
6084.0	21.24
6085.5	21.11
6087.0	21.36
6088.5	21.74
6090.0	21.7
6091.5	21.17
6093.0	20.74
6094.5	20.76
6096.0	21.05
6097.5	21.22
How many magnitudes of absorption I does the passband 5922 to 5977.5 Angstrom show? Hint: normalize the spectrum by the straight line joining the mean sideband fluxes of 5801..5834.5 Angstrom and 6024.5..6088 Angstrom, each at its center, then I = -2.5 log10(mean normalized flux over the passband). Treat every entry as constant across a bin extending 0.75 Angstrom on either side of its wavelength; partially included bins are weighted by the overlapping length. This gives 0.02 mag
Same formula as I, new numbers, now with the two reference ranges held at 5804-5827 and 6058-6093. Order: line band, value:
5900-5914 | 0.05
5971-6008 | 0.03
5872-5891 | 0.09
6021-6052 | 0.03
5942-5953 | 0.05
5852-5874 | 0.05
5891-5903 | 0.19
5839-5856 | 0.03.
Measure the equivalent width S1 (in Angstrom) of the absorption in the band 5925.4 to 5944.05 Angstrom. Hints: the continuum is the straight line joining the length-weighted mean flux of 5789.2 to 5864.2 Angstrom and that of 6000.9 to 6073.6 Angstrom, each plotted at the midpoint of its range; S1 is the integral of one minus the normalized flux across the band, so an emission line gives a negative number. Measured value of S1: 0.1 Angstrom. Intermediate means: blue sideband 21.5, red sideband 21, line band 21.1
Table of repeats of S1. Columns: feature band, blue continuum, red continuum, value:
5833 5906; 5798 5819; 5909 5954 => 3.8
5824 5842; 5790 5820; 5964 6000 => -0.3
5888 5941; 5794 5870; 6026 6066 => 2.7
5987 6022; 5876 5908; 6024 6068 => -0.7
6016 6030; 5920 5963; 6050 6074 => 0.5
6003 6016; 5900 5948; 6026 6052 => 0.0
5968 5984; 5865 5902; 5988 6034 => -0.6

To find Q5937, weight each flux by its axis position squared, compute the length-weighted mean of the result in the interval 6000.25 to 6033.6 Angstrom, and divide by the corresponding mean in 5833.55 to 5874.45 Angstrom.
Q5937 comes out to 1.04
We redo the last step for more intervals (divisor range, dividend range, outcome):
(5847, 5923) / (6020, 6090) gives 1.12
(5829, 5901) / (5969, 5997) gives 1.08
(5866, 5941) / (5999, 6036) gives 1.06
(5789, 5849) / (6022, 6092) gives 1.06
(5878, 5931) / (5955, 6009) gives 1.08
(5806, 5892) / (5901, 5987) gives 1.04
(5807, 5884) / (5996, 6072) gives 1.05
